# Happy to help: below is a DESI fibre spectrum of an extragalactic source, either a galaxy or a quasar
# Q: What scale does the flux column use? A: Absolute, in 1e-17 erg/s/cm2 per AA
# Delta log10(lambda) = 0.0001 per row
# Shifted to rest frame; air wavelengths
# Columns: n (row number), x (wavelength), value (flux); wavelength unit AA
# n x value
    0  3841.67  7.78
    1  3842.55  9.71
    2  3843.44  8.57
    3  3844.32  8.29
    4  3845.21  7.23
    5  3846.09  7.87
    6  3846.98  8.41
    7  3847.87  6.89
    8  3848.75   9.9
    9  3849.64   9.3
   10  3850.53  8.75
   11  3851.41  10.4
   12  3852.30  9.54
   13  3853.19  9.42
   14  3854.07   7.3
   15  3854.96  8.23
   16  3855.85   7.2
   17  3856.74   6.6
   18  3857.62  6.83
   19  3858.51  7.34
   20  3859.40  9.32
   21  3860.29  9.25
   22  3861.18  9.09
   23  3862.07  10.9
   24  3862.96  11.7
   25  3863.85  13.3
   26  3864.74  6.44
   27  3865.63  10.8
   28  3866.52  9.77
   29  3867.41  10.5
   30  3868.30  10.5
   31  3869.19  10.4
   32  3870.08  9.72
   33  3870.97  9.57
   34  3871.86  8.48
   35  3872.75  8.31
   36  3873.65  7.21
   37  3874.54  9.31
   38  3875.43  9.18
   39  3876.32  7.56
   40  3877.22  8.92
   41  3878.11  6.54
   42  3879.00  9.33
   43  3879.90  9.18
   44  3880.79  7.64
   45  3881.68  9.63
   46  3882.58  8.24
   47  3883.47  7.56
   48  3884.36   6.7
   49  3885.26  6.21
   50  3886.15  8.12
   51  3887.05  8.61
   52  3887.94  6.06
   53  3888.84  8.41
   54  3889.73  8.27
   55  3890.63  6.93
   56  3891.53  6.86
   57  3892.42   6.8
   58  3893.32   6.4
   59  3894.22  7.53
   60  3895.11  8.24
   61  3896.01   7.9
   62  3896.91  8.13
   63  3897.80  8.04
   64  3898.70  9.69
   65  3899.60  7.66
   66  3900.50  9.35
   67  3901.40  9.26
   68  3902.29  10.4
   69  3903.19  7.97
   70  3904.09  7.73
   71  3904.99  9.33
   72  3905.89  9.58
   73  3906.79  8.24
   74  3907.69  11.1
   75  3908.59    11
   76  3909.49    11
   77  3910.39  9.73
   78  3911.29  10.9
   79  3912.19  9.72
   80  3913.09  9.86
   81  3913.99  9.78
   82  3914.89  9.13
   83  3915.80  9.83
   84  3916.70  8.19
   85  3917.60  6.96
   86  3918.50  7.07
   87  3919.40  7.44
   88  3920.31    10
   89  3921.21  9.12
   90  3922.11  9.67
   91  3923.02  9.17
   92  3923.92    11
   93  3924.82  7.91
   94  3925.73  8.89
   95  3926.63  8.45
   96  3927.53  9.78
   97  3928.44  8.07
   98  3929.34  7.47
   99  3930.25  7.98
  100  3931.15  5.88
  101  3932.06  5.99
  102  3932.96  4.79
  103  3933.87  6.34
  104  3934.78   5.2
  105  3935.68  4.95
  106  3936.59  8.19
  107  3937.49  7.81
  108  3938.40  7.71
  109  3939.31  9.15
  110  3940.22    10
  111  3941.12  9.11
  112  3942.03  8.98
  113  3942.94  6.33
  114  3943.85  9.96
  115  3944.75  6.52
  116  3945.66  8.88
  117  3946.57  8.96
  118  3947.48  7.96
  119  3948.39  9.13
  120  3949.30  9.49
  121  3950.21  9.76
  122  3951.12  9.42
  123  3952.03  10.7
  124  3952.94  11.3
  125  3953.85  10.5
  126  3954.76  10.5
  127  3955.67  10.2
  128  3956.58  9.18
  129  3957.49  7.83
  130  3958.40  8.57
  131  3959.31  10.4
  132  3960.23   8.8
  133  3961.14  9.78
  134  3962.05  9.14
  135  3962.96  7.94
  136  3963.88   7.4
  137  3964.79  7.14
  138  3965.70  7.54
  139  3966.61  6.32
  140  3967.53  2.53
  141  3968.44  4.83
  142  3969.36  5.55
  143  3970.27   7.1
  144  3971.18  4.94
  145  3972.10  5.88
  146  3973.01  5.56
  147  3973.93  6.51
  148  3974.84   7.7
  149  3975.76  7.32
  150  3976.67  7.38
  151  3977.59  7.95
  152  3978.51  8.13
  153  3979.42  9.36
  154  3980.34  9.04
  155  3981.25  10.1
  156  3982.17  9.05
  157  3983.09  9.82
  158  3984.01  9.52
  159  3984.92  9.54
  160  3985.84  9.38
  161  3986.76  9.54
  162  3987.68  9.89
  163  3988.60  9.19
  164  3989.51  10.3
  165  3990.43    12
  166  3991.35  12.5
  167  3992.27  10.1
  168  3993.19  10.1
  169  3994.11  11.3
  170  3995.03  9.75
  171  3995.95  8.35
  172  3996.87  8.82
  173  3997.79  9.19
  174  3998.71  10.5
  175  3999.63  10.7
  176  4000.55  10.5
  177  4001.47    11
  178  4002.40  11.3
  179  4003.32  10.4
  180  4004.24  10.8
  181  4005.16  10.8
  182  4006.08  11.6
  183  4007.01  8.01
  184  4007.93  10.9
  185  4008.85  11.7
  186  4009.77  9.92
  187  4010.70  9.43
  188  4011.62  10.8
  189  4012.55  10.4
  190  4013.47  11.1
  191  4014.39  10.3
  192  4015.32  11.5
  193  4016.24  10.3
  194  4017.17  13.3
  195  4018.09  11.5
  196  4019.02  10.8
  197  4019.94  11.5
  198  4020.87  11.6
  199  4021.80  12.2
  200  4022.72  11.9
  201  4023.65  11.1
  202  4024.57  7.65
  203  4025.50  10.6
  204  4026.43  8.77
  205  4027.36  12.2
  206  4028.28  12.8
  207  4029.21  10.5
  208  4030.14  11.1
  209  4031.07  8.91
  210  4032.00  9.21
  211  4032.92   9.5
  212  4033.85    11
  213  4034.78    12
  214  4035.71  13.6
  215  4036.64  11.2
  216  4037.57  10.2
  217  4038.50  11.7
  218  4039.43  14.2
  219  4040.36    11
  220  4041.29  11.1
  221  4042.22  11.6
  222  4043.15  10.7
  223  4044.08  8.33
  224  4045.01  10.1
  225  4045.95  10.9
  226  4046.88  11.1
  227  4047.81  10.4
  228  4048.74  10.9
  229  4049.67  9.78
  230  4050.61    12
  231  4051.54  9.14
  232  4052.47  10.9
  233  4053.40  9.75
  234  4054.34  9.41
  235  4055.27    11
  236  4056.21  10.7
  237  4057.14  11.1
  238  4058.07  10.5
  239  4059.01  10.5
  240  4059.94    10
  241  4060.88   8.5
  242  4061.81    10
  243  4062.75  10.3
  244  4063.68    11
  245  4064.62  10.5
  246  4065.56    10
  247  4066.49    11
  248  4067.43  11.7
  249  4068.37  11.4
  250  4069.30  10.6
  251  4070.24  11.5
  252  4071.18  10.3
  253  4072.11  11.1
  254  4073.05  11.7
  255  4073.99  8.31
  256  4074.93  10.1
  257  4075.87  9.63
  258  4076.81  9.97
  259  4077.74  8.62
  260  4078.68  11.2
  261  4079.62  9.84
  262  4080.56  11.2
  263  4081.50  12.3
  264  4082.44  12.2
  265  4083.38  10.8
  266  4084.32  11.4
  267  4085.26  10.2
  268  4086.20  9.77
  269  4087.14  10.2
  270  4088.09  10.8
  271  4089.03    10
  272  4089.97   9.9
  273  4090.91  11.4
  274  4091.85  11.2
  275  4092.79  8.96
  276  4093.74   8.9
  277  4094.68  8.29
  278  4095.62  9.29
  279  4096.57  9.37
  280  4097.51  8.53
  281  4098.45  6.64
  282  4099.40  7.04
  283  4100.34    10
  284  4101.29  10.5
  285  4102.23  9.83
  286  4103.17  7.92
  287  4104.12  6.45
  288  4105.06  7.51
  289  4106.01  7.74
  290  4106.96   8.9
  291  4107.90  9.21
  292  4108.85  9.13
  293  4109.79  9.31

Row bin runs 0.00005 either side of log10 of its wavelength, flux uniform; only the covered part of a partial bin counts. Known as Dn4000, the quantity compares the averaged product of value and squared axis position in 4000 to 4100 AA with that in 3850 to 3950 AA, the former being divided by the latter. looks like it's 1.33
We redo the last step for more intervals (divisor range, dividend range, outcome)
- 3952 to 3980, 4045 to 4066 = 1.39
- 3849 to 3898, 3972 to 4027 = 1.25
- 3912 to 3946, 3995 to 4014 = 1.31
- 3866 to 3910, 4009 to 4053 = 1.37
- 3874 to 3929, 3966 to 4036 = 1.19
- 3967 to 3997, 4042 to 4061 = 1.27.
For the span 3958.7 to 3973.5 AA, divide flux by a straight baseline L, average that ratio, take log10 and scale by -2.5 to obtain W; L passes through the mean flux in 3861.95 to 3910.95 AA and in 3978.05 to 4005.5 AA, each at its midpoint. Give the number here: 0.36 mag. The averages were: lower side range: 8.75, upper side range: 10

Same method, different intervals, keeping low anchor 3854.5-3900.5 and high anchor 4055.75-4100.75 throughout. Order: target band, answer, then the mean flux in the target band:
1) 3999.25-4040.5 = -0.13 mag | 10.9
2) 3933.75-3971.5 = 0.12 mag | 8.17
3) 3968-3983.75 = 0.24 mag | 7.45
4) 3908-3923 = -0.07 mag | 9.35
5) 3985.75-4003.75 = -0.09 mag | 10.3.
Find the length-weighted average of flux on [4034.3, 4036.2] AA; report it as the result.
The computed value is 12.7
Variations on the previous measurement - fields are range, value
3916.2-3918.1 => 7.65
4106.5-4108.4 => 9.07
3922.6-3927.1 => 9.11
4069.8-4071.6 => 10.9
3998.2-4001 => 10.6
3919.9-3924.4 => 9.79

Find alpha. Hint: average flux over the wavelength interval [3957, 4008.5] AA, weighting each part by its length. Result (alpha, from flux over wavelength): 8.86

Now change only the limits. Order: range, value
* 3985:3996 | 10.2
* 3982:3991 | 9.88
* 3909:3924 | 9.29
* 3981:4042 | 10.6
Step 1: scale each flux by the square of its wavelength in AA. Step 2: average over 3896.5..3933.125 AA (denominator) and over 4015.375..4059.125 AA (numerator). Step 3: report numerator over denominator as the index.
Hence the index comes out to 1.3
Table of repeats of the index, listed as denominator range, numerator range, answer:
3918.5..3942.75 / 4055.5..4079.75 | 1.39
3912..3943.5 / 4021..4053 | 1.40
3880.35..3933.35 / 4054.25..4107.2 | 1.29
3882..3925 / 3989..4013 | 1.27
